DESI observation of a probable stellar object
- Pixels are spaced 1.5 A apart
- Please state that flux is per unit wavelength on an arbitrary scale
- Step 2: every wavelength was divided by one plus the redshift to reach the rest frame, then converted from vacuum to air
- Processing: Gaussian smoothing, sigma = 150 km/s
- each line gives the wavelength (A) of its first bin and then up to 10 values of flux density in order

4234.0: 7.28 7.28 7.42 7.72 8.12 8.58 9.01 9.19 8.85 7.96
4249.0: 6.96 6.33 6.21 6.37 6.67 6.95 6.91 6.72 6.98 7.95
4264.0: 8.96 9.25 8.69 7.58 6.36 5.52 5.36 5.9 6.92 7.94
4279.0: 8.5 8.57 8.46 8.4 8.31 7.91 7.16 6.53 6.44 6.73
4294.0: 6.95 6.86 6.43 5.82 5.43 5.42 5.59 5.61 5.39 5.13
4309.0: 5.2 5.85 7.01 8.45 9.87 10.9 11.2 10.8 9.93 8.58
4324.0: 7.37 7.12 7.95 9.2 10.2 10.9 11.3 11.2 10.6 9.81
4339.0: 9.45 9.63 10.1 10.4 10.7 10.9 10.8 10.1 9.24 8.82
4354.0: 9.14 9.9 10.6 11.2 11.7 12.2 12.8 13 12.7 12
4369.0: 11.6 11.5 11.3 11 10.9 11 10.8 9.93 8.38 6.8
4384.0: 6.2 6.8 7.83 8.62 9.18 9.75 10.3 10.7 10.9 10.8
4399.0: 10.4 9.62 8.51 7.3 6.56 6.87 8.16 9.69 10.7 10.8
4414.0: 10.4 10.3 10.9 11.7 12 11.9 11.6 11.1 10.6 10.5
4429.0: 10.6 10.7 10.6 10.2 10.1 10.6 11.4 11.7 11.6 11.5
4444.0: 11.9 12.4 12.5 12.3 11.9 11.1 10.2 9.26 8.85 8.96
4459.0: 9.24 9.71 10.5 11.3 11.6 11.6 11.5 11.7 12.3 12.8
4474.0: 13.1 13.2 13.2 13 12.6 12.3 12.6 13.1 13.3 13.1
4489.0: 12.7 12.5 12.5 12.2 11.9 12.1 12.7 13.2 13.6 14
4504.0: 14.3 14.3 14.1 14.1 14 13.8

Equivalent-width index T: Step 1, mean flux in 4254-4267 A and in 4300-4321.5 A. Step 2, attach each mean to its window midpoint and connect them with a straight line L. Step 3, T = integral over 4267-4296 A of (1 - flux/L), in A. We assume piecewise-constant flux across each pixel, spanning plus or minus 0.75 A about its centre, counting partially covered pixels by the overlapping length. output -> 1.3 A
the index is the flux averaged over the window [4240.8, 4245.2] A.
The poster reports 8.93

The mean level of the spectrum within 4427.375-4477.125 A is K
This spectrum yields 11.2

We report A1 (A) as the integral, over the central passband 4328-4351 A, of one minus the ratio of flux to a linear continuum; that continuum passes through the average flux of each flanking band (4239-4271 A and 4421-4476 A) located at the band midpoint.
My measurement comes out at -2.93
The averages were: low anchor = 7.63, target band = 10.3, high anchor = 11.1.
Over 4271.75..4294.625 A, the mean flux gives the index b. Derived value 7.3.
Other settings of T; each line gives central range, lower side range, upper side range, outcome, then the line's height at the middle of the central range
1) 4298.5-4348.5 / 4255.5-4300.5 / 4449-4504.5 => -1.8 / 8.31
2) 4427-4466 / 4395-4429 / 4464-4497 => 1.6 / 11.3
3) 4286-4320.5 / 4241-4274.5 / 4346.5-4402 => 5.8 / 8.49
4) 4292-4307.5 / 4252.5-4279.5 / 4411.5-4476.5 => 3.8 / 7.93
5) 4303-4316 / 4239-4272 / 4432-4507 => 3.1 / 8.67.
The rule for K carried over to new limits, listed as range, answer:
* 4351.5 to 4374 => 11.3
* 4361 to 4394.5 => 10.2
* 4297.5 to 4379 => 9.53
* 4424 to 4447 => 11.1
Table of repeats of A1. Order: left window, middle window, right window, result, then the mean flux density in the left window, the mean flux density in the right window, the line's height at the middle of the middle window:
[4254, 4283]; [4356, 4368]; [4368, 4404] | -3.69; 7.38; 9.62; 9.16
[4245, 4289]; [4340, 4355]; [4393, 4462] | -1.80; 7.41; 10.4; 8.92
